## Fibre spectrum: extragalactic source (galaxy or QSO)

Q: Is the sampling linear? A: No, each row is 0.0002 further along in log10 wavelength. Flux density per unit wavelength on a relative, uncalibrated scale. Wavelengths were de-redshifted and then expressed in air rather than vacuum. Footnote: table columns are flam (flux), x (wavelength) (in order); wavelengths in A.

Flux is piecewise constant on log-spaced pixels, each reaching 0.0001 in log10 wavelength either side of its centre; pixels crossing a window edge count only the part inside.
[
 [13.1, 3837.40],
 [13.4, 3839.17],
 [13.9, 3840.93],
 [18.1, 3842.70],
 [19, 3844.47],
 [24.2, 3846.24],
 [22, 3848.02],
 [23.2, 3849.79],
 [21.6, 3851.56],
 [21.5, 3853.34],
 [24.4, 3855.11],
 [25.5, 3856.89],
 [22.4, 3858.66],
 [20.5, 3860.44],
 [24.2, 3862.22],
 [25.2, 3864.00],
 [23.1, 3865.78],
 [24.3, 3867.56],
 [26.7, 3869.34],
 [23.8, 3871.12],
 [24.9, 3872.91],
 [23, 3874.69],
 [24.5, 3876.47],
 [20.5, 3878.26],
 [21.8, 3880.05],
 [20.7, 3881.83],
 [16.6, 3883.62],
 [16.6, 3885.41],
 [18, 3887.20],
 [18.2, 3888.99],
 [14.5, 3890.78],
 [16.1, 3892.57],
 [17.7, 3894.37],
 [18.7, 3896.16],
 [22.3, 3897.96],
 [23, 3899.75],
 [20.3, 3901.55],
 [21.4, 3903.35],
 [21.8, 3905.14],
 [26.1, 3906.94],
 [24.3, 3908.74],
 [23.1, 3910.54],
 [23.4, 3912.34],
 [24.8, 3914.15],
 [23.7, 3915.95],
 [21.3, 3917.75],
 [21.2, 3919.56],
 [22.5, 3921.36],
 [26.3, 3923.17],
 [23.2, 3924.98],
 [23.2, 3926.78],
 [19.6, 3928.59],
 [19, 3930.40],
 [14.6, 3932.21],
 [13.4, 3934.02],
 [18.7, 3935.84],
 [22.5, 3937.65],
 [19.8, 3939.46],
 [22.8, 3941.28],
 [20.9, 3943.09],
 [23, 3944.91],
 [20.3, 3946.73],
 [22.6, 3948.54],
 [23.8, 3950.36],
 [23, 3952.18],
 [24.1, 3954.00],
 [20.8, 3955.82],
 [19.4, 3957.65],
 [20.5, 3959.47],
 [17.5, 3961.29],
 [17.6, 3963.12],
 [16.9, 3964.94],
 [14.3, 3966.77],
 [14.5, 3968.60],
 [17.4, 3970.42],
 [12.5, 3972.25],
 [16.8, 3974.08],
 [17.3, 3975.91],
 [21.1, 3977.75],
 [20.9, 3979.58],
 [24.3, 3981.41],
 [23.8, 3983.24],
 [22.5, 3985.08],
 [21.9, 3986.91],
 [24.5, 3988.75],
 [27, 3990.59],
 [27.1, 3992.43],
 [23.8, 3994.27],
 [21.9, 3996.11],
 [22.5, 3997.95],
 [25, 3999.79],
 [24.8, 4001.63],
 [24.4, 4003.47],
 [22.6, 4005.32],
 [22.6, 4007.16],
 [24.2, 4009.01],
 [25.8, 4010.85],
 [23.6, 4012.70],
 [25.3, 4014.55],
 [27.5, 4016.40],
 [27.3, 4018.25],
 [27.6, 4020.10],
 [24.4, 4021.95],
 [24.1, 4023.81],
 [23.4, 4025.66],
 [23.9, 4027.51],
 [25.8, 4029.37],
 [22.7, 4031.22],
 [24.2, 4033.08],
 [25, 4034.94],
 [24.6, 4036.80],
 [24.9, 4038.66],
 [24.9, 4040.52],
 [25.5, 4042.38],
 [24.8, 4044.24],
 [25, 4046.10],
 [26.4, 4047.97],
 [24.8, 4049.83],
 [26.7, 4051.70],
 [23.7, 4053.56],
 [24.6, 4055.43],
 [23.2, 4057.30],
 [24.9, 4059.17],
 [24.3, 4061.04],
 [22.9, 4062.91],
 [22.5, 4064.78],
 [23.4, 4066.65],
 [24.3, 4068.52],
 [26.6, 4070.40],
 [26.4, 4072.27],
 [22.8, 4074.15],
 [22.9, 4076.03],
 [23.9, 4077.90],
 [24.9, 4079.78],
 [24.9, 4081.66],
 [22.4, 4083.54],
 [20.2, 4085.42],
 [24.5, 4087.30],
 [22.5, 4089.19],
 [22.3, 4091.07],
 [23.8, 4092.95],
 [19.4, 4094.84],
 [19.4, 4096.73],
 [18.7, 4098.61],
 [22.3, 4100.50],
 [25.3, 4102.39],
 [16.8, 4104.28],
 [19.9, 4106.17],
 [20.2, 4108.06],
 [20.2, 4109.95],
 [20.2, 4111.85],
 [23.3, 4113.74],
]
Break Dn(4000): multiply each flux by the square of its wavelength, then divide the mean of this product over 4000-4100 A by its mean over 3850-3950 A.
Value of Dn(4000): 1.2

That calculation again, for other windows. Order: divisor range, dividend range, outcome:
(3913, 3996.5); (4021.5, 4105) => 1.20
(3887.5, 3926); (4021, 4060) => 1.22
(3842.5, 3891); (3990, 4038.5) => 1.21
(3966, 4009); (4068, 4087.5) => 1.16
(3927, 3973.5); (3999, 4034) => 1.33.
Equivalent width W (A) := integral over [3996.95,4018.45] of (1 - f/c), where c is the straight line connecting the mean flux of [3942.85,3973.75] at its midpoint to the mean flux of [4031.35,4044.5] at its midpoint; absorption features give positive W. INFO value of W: -1.8 A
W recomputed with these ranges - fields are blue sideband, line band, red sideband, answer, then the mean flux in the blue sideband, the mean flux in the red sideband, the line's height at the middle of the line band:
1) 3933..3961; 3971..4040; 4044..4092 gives -3.29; 20.9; 24.1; 22.4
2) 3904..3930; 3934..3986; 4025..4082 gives 8.08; 23.1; 24.5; 23.5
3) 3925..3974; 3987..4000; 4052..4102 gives -2.30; 19.4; 23.2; 20.7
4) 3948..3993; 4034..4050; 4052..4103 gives -2.01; 20.4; 23.3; 22.3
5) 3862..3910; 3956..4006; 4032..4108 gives 3.64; 21.4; 23.5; 22.5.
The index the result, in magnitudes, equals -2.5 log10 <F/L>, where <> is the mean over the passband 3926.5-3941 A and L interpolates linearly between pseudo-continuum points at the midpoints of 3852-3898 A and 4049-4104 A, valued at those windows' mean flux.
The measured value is 0.17 mag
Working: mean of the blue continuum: 21.3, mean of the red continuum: 23.3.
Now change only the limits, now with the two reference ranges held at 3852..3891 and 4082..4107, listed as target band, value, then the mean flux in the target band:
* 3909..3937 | 0.03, 21.3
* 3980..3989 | -0.07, 23.2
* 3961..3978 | 0.31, 16.4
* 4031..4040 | -0.13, 24.4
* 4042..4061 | -0.16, 24.9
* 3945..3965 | 0.05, 20.8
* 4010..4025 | -0.19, 25.6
